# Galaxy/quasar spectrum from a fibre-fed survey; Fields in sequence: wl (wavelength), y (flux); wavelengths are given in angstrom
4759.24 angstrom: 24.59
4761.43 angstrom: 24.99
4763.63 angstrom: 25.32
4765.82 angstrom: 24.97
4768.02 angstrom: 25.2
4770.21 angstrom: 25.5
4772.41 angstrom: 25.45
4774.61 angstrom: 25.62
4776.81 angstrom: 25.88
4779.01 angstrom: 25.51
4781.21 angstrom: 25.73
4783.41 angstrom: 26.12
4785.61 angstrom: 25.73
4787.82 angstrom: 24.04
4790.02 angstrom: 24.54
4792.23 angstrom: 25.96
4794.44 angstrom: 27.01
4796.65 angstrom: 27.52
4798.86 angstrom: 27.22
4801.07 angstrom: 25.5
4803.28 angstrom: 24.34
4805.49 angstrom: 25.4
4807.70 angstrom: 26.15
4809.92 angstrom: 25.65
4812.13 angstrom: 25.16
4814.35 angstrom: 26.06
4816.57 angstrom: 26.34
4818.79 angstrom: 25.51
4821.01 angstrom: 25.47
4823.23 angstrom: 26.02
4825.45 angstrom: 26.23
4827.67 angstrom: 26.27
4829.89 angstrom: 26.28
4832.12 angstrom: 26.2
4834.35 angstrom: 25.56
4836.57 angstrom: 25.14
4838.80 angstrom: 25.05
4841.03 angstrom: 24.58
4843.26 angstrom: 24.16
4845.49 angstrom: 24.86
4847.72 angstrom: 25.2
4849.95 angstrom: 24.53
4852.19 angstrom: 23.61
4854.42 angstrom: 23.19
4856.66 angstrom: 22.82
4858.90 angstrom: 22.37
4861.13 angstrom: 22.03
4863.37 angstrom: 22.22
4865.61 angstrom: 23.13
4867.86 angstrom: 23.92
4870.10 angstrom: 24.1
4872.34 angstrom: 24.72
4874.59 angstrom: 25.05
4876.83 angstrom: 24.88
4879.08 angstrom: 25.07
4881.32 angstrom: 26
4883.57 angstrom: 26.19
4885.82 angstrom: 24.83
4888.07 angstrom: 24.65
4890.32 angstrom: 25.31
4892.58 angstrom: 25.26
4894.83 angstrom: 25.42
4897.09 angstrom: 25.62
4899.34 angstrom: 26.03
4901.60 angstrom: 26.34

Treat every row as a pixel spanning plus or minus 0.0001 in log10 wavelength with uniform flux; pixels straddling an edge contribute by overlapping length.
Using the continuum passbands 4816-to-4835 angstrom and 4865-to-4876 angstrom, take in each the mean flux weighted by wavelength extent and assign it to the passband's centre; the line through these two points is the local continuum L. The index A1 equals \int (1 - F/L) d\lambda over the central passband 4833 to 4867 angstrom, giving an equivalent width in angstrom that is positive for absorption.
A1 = 1.5 angstrom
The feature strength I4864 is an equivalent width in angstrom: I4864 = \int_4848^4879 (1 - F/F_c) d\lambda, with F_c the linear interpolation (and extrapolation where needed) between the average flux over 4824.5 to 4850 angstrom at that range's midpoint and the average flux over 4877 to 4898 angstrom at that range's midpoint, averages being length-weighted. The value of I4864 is 2.1 angstrom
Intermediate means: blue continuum 25.4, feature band 23.7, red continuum 25.3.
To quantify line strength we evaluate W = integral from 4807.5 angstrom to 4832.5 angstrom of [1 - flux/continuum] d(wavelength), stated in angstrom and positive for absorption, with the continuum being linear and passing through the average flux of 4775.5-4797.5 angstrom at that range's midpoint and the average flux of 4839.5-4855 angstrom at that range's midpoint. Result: -0.93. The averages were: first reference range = 25.8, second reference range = 24.4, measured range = 25.9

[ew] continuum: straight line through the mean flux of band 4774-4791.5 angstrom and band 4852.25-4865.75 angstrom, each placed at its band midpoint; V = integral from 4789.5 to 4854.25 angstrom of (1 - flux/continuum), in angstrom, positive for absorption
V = -4.2 angstrom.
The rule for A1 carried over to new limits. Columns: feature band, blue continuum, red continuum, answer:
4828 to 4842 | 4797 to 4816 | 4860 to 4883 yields -0.2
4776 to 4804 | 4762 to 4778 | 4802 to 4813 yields -0.5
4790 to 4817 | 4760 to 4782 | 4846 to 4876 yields -1.3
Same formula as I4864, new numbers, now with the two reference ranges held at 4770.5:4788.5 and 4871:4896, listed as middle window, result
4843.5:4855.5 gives 0.49 angstrom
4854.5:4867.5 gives 1.35 angstrom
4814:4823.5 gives -0.16 angstrom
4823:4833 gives -0.33 angstrom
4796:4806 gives -0.19 angstrom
